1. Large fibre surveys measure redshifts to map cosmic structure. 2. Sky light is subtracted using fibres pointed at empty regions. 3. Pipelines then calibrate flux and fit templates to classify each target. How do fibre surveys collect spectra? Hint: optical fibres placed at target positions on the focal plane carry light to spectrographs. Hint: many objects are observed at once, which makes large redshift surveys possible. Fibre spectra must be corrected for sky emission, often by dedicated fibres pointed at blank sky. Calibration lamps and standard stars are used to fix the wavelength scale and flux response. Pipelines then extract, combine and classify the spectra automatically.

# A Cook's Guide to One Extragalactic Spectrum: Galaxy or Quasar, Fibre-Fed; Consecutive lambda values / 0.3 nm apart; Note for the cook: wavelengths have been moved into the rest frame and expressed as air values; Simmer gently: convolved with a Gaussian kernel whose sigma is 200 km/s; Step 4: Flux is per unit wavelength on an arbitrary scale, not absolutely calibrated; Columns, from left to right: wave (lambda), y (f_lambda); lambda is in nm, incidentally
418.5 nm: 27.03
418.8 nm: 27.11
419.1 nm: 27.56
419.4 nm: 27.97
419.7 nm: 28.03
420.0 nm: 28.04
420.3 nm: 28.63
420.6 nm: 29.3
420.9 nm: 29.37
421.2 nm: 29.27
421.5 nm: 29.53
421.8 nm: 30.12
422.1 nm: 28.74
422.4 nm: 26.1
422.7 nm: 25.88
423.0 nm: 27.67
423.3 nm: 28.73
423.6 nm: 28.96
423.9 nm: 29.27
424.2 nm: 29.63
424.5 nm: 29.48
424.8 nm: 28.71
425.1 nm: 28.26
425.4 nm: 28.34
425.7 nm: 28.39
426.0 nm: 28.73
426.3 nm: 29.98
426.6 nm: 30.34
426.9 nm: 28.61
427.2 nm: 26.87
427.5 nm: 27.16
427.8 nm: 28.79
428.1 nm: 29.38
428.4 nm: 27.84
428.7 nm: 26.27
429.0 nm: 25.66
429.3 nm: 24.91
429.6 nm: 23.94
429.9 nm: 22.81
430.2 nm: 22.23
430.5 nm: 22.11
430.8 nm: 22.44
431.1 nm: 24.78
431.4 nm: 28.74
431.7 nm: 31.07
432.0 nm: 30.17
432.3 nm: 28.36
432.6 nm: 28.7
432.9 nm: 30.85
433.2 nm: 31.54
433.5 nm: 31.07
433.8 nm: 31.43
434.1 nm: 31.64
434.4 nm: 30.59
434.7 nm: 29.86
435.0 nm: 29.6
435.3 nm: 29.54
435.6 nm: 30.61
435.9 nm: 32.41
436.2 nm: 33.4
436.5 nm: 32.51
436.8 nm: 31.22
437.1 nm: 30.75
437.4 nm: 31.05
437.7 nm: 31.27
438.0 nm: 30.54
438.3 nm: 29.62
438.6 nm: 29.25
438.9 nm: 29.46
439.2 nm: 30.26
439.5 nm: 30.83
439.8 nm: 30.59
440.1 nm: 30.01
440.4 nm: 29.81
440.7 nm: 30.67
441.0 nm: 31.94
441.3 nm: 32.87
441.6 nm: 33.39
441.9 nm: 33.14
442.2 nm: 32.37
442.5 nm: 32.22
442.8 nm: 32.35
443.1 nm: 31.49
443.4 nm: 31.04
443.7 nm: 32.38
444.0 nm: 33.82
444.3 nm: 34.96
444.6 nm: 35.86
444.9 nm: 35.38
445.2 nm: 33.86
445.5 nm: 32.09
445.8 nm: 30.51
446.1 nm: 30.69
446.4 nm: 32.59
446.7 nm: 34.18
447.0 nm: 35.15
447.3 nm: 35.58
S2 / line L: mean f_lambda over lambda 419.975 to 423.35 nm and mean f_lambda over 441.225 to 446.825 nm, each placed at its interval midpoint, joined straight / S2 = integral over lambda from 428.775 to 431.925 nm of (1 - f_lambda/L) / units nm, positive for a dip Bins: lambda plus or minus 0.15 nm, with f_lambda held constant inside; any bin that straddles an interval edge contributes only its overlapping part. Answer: 0.539 nm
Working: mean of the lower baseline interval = 28.5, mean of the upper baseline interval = 32.9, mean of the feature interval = 25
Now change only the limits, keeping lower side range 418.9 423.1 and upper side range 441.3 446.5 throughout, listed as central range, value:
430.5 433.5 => 0.21 nm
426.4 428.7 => 0.10 nm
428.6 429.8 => 0.20 nm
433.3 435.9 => 0.03 nm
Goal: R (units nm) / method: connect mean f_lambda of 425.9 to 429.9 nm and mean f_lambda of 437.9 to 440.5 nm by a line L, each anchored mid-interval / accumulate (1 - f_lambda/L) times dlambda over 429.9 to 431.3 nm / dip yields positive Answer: 0.25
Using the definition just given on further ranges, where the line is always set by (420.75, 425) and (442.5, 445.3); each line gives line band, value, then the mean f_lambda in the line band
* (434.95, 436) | 0.032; 30.5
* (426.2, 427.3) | 0.020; 29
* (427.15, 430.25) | 0.402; 26.1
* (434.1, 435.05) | 0.030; 30.3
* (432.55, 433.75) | 0.008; 30.8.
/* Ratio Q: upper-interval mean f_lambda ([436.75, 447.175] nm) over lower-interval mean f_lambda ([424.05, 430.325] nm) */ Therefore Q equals 1.2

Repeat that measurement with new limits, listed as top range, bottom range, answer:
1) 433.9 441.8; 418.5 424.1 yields 1.09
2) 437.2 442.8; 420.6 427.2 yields 1.08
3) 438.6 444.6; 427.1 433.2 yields 1.19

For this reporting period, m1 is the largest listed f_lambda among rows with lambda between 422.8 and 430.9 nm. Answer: 30.34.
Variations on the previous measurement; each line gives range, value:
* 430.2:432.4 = 31.07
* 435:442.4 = 33.4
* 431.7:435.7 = 31.64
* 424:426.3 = 29.98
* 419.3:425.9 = 30.12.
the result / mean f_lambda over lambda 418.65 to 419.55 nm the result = 27.5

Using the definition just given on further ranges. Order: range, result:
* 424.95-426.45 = 28.7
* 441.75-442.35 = 32.8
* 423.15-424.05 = 29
